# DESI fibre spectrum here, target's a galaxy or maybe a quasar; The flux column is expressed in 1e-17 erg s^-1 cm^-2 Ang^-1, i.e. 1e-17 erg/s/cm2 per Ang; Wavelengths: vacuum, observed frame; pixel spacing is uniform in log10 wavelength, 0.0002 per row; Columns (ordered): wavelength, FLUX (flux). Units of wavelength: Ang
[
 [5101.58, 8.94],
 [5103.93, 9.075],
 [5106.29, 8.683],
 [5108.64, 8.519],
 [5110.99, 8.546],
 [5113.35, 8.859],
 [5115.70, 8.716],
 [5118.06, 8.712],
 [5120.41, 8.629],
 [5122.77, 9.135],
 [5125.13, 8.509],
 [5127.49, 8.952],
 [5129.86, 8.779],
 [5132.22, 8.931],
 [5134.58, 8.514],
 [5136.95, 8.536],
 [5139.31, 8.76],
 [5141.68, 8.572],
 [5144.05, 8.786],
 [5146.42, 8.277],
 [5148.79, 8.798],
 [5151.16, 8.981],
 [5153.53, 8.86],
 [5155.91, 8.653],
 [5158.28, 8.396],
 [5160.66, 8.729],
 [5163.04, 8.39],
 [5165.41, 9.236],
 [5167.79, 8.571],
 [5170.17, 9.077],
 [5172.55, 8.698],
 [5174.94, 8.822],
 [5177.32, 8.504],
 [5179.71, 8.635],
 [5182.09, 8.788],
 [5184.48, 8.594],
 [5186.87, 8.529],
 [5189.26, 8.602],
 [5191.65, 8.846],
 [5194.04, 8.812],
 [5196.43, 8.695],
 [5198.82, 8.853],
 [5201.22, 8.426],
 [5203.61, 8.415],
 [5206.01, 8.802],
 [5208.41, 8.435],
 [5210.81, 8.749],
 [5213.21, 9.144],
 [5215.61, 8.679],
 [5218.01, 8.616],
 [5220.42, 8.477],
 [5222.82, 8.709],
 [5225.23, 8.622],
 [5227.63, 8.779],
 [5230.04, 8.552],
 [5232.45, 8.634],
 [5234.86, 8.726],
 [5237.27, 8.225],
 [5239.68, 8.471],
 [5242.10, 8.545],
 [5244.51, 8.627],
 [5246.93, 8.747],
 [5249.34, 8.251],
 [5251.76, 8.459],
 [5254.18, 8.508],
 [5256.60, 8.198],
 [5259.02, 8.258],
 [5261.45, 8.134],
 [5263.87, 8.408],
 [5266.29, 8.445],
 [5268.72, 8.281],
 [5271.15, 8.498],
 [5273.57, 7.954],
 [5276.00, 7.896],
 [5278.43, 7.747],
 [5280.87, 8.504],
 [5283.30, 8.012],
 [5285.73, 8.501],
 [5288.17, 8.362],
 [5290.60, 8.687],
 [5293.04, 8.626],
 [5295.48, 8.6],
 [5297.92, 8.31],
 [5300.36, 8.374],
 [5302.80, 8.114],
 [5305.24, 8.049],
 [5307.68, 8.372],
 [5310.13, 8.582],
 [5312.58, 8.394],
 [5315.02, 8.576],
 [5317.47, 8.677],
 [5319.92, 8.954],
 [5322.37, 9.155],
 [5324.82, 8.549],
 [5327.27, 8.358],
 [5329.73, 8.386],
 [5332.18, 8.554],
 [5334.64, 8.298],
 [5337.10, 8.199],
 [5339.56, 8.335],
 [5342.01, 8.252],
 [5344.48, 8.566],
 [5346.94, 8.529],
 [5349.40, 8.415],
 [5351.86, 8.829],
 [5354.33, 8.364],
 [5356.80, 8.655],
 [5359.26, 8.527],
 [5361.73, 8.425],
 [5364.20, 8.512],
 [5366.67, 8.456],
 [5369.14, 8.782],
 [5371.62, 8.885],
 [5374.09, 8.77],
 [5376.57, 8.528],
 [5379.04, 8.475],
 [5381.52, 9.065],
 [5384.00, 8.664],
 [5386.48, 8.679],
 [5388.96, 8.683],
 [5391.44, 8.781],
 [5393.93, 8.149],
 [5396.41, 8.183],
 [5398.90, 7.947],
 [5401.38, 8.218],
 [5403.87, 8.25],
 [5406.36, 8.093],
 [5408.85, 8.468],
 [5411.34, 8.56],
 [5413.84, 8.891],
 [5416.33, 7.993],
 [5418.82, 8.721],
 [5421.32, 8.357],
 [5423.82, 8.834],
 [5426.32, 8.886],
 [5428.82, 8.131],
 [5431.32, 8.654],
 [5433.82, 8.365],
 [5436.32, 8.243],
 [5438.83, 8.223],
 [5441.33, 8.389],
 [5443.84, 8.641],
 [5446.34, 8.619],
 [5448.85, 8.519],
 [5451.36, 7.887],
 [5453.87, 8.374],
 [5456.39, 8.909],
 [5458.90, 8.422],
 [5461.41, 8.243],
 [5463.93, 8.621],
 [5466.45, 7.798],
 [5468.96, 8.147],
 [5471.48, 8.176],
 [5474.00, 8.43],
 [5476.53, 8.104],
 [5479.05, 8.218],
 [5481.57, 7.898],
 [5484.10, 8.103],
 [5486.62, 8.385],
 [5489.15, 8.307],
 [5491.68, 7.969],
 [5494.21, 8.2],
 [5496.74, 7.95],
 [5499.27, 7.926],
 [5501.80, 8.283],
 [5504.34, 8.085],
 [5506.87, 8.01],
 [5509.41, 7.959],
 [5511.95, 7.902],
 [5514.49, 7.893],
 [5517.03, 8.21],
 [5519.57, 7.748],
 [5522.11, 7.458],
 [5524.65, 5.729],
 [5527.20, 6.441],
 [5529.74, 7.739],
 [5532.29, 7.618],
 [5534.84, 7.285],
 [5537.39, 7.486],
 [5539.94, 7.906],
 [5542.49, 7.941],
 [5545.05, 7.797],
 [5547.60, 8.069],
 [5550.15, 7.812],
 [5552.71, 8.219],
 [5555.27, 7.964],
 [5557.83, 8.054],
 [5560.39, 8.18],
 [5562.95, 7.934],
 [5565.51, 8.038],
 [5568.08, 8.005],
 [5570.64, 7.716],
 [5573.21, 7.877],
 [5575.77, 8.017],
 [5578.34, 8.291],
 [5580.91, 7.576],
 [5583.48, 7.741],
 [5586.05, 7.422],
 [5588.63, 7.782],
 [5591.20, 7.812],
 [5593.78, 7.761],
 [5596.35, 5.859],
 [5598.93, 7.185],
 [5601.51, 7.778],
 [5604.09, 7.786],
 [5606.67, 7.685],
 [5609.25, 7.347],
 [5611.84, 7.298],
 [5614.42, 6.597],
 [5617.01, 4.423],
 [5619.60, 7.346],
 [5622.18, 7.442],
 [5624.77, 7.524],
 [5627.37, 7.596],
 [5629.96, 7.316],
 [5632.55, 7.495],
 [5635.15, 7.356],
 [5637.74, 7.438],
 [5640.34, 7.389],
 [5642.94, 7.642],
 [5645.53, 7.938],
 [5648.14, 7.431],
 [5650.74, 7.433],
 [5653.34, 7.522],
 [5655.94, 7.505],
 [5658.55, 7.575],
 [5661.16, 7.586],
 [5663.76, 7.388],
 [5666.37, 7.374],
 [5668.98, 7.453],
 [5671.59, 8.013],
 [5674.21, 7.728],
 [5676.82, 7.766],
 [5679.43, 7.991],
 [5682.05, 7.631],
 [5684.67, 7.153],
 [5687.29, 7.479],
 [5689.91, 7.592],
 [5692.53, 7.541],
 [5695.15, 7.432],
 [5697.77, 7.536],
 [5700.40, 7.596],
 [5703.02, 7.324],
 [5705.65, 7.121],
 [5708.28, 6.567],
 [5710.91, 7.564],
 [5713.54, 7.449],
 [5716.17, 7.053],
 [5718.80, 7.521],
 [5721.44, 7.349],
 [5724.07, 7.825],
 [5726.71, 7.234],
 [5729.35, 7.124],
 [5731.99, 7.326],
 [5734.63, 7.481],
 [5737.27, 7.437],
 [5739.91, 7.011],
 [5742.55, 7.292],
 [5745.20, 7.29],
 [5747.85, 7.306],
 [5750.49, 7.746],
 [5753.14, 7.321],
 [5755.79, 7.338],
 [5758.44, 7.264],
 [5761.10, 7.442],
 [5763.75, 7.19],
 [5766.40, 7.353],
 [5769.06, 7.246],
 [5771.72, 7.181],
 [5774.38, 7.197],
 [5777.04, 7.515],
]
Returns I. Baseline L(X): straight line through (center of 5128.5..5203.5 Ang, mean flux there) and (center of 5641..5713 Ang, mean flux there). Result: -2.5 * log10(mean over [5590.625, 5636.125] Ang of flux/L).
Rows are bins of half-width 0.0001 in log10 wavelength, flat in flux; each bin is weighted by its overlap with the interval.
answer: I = 0.07 mag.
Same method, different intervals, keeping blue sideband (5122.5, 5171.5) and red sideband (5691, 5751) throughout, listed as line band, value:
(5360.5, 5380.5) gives -0.05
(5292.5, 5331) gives -0.02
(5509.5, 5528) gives 0.06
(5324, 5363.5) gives -0.03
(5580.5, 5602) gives 0.04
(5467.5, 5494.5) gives -0.03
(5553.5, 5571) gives -0.04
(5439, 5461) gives -0.06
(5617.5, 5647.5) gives 0.02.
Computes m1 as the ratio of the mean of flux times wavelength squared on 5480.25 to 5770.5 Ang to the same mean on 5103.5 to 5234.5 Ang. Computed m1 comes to 1.0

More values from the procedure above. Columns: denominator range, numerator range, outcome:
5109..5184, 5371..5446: 1.08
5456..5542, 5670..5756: 1.01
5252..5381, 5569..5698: 0.99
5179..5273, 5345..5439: 1.06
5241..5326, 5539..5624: 1.01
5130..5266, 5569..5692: 1.02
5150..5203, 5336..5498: 1.06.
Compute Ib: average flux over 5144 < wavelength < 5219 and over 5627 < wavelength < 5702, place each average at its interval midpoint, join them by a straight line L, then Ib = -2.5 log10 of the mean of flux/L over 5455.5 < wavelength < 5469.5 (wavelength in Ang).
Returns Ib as -0.04 mag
